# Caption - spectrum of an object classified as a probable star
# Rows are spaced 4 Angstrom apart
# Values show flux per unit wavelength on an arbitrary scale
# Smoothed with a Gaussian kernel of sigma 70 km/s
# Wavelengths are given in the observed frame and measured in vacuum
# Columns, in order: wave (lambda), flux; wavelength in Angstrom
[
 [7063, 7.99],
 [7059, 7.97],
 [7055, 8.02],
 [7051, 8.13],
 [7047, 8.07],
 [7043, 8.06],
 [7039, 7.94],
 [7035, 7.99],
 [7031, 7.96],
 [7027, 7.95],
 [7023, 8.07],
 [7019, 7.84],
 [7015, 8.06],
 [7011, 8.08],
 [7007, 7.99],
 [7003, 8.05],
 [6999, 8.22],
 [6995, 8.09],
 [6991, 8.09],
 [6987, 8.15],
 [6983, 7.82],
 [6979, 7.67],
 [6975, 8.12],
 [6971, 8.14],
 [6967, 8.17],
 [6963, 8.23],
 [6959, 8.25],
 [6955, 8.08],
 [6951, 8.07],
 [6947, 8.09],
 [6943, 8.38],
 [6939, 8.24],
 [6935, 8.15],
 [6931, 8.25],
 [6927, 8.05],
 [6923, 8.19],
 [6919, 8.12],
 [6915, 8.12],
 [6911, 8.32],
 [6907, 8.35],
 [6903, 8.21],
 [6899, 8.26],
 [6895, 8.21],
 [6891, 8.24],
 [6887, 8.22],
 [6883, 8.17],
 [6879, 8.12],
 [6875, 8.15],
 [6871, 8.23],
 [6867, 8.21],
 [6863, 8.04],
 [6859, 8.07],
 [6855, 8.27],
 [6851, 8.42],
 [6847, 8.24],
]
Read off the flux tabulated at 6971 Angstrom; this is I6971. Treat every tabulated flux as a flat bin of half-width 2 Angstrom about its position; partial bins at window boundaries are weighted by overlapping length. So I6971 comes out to 8.14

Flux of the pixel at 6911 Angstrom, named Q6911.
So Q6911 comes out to 8.32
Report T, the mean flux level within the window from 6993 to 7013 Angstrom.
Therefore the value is 8.09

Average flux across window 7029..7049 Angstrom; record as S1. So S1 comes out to 8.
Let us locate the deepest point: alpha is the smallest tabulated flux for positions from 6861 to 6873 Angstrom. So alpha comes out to 8.04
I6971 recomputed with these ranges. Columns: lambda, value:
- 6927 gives 8.05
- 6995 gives 8.09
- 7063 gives 7.99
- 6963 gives 8.23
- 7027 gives 7.95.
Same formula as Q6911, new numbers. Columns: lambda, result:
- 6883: 8.17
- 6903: 8.21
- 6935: 8.15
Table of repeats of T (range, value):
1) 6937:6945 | 8.31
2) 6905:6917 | 8.26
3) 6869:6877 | 8.19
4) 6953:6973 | 8.17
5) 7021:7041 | 7.98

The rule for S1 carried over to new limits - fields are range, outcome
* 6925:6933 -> 8.15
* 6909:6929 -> 8.16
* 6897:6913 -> 8.29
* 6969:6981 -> 7.98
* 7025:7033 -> 7.96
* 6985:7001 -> 8.14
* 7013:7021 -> 7.95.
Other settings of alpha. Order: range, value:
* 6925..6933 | 8.05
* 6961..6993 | 7.67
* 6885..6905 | 8.21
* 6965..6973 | 8.14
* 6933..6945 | 8.15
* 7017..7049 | 7.84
